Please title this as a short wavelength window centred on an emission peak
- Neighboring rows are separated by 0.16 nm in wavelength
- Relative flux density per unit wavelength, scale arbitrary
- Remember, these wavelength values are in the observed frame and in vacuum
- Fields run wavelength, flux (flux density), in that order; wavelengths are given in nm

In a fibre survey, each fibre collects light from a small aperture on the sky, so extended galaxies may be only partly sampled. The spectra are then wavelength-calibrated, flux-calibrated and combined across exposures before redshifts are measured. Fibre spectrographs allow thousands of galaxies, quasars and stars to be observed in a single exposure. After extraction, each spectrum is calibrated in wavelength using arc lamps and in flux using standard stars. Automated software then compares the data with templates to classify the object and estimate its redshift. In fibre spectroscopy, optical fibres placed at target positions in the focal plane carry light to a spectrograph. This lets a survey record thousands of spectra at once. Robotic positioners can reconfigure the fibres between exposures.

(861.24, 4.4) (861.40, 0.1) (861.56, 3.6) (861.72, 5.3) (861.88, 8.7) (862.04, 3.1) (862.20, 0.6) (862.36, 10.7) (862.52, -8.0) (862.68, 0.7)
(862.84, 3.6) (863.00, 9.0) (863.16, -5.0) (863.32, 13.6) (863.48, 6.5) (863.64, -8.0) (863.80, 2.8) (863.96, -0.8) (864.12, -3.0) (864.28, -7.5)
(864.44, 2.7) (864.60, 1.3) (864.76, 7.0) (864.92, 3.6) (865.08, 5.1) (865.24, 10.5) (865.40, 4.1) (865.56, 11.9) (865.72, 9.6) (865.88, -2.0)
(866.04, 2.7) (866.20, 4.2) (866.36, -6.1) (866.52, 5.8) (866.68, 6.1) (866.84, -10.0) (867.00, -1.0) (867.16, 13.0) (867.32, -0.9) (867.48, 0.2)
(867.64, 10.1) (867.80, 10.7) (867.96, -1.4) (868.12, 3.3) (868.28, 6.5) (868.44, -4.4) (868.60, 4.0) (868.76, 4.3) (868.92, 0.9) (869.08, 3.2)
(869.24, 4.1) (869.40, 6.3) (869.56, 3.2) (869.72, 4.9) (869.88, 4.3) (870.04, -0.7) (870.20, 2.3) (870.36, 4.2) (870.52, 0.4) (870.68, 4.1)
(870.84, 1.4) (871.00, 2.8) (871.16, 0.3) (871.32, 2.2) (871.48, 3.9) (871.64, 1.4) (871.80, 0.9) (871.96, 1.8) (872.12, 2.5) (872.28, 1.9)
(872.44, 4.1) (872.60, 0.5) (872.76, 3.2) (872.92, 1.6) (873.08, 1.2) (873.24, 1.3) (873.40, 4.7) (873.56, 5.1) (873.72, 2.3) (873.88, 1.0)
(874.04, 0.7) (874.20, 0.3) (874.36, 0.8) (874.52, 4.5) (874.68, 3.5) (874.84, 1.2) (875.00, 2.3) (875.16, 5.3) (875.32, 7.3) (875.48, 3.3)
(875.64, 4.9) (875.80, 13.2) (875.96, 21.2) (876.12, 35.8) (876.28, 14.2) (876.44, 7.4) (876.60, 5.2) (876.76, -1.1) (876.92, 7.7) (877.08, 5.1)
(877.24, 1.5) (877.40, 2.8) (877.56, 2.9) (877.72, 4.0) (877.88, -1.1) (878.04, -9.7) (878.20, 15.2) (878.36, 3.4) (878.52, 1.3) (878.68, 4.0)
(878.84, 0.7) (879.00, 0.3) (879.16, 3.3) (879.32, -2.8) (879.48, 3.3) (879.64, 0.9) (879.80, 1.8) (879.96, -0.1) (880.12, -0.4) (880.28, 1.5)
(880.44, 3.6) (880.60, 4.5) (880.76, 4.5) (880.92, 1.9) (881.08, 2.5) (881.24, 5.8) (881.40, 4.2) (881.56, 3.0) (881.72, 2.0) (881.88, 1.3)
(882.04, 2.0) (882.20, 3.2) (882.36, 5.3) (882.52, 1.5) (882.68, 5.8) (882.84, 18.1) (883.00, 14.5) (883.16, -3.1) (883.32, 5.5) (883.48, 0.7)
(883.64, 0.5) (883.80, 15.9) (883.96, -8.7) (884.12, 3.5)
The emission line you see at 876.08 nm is H-beta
